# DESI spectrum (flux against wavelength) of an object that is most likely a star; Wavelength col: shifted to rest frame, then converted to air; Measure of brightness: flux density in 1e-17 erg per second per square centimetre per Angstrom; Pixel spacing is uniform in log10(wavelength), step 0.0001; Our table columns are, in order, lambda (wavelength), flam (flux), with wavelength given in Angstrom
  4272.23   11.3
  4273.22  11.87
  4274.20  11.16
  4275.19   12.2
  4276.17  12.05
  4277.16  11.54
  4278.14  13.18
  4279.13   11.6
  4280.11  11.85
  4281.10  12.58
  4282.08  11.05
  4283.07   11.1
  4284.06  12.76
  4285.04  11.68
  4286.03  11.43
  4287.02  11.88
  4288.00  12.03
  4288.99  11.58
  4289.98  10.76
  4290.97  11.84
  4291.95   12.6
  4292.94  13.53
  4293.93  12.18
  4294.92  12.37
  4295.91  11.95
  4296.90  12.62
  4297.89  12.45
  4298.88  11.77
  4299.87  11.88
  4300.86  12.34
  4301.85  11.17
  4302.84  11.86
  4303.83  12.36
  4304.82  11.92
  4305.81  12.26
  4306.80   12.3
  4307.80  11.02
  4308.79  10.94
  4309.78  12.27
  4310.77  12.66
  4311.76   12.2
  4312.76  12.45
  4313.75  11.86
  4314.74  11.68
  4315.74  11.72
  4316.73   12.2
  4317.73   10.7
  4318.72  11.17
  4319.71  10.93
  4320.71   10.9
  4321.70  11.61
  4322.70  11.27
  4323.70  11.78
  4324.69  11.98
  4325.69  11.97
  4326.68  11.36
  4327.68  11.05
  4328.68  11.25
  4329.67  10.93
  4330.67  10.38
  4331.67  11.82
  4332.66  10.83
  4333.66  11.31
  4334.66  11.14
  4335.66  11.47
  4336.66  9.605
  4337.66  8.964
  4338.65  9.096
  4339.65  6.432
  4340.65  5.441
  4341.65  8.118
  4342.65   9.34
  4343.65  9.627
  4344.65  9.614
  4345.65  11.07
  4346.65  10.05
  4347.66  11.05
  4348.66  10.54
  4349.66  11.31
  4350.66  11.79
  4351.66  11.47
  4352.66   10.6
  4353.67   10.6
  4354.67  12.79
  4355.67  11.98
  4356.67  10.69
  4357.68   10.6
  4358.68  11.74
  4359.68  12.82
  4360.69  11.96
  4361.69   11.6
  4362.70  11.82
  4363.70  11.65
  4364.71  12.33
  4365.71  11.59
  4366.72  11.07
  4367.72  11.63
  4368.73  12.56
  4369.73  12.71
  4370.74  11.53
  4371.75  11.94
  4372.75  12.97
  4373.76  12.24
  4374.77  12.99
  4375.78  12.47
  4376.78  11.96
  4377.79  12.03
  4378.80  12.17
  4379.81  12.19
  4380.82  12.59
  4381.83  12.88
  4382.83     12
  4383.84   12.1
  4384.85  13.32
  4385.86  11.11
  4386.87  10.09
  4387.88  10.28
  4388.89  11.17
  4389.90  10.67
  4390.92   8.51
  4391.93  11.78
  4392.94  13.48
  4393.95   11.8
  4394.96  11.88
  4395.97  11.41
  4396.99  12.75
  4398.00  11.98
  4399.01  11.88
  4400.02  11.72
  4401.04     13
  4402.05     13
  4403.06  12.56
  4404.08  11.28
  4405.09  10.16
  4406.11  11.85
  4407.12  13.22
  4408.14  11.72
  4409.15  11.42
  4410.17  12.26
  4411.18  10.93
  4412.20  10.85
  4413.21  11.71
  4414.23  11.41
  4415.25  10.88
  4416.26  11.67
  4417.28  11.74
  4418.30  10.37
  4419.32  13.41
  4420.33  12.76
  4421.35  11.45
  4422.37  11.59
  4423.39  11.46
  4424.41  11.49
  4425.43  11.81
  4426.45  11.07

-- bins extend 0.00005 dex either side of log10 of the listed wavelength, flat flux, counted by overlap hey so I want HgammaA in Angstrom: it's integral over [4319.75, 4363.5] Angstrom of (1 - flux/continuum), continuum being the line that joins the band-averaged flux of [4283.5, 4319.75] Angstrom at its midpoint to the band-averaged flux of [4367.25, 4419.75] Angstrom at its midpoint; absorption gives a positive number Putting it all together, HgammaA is 4.23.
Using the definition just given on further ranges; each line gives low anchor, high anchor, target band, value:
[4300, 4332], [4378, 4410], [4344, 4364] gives 0.77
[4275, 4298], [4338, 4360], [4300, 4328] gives -1.14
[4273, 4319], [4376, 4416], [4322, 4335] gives 0.61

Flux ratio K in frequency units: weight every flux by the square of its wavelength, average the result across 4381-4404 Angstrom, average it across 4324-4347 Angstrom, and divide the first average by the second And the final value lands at 1.19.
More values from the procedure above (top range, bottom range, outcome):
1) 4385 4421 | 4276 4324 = 1.03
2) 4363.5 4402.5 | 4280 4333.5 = 1.05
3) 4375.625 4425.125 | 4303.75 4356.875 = 1.11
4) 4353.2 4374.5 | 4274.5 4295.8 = 1.03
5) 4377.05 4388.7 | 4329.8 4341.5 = 1.25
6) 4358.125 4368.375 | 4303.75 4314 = 1.01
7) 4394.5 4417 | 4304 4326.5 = 1.05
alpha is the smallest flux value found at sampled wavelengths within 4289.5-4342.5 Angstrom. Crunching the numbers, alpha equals 5.441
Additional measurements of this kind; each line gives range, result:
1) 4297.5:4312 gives 10.94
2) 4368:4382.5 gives 11.53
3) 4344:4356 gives 9.614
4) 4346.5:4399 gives 8.51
